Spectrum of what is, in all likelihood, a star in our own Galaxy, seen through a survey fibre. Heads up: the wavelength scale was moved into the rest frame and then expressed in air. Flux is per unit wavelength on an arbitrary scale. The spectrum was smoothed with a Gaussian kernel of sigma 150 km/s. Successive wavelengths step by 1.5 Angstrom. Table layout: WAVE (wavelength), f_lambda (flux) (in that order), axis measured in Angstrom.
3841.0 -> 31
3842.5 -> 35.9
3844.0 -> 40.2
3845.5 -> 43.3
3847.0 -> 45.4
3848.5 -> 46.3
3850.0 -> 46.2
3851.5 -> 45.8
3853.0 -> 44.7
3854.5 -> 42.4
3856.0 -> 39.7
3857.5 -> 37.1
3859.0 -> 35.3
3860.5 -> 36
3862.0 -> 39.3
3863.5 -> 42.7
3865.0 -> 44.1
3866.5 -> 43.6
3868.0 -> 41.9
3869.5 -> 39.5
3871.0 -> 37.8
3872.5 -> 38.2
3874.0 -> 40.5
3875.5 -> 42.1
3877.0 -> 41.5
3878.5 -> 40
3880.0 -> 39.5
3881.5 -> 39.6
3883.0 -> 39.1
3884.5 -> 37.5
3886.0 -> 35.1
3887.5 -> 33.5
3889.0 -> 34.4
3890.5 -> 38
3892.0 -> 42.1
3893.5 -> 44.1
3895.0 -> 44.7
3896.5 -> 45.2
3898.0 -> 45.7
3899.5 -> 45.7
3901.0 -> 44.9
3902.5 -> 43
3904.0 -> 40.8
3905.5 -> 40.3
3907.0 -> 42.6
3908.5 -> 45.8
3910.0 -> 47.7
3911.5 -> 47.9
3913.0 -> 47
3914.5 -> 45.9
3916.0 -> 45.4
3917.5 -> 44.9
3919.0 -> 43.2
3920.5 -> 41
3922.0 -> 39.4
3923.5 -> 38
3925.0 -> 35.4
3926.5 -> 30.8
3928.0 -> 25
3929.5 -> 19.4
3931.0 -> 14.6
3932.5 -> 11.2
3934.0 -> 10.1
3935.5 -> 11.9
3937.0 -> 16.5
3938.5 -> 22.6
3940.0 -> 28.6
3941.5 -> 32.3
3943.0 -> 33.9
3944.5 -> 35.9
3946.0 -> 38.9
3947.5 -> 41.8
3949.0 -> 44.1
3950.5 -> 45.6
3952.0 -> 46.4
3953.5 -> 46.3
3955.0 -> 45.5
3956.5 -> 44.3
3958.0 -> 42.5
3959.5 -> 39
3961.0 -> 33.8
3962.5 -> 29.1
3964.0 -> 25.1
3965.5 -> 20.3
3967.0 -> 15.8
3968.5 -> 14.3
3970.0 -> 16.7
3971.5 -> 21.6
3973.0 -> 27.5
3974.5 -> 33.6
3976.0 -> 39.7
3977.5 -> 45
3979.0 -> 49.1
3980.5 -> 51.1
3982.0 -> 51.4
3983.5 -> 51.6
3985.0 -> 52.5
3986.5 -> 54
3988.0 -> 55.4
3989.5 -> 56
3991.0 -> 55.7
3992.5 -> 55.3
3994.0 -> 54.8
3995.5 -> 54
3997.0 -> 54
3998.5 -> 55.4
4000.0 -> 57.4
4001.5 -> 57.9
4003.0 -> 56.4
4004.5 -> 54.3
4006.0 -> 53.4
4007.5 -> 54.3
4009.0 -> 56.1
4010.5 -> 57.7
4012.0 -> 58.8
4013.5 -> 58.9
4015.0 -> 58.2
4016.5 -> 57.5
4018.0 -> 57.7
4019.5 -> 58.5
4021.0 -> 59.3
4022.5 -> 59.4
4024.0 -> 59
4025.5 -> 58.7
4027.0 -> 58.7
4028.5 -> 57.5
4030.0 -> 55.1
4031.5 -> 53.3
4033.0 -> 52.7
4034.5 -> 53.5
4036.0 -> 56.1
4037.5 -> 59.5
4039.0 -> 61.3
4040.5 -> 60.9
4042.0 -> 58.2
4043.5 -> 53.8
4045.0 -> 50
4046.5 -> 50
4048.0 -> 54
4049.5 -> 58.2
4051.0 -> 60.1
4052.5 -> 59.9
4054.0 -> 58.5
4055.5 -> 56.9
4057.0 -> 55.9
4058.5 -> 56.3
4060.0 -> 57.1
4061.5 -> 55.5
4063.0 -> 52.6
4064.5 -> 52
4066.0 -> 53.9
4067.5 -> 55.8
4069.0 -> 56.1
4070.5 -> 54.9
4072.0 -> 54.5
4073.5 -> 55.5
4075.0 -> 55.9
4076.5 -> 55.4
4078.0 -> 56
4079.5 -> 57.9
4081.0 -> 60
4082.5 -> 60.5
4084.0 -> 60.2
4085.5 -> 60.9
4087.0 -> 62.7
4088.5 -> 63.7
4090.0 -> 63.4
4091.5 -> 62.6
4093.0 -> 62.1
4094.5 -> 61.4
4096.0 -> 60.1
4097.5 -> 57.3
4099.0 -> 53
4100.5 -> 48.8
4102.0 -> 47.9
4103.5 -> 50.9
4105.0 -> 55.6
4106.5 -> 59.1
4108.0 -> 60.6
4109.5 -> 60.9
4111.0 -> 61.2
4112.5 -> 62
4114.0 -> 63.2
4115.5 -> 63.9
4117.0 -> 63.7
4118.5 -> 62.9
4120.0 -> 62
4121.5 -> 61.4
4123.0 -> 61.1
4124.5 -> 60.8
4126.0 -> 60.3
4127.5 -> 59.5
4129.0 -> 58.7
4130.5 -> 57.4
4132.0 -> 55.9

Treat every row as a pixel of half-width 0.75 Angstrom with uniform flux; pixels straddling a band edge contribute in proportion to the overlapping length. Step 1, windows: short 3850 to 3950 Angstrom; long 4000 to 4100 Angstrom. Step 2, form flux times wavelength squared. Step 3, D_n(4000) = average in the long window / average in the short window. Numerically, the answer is 1.64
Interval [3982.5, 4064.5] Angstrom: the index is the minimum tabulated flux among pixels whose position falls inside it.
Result 50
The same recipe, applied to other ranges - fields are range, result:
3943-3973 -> 14.3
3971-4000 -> 21.6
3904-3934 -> 10.1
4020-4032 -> 53.3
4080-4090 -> 60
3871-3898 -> 33.5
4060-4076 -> 52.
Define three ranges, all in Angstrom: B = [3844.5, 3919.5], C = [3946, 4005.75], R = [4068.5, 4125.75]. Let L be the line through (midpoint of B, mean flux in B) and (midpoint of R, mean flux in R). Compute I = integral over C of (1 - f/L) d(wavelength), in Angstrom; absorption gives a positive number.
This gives 7.3 Angstrom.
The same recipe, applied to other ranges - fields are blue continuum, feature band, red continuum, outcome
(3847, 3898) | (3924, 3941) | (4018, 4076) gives 9.24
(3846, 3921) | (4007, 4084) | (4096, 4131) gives -4.17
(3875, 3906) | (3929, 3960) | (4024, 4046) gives 9.87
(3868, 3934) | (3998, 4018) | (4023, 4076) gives -2.14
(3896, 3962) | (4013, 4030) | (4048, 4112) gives -3.04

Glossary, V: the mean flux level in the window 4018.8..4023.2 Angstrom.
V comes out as 59.1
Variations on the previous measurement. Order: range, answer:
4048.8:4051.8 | 59.2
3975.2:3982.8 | 47.2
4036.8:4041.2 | 60.6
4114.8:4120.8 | 63.1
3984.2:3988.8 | 54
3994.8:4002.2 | 55.7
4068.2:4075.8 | 55.4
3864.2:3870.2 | 42.3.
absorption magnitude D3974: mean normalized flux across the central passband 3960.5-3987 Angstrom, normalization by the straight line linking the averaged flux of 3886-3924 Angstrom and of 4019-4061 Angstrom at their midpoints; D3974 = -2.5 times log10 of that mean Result 0.392 mag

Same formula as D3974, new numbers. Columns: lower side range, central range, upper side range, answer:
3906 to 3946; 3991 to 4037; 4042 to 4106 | -0.20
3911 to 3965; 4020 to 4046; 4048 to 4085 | -0.12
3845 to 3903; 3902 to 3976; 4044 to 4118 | 0.34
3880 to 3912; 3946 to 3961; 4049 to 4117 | 0.08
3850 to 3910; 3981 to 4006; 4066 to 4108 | -0.10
